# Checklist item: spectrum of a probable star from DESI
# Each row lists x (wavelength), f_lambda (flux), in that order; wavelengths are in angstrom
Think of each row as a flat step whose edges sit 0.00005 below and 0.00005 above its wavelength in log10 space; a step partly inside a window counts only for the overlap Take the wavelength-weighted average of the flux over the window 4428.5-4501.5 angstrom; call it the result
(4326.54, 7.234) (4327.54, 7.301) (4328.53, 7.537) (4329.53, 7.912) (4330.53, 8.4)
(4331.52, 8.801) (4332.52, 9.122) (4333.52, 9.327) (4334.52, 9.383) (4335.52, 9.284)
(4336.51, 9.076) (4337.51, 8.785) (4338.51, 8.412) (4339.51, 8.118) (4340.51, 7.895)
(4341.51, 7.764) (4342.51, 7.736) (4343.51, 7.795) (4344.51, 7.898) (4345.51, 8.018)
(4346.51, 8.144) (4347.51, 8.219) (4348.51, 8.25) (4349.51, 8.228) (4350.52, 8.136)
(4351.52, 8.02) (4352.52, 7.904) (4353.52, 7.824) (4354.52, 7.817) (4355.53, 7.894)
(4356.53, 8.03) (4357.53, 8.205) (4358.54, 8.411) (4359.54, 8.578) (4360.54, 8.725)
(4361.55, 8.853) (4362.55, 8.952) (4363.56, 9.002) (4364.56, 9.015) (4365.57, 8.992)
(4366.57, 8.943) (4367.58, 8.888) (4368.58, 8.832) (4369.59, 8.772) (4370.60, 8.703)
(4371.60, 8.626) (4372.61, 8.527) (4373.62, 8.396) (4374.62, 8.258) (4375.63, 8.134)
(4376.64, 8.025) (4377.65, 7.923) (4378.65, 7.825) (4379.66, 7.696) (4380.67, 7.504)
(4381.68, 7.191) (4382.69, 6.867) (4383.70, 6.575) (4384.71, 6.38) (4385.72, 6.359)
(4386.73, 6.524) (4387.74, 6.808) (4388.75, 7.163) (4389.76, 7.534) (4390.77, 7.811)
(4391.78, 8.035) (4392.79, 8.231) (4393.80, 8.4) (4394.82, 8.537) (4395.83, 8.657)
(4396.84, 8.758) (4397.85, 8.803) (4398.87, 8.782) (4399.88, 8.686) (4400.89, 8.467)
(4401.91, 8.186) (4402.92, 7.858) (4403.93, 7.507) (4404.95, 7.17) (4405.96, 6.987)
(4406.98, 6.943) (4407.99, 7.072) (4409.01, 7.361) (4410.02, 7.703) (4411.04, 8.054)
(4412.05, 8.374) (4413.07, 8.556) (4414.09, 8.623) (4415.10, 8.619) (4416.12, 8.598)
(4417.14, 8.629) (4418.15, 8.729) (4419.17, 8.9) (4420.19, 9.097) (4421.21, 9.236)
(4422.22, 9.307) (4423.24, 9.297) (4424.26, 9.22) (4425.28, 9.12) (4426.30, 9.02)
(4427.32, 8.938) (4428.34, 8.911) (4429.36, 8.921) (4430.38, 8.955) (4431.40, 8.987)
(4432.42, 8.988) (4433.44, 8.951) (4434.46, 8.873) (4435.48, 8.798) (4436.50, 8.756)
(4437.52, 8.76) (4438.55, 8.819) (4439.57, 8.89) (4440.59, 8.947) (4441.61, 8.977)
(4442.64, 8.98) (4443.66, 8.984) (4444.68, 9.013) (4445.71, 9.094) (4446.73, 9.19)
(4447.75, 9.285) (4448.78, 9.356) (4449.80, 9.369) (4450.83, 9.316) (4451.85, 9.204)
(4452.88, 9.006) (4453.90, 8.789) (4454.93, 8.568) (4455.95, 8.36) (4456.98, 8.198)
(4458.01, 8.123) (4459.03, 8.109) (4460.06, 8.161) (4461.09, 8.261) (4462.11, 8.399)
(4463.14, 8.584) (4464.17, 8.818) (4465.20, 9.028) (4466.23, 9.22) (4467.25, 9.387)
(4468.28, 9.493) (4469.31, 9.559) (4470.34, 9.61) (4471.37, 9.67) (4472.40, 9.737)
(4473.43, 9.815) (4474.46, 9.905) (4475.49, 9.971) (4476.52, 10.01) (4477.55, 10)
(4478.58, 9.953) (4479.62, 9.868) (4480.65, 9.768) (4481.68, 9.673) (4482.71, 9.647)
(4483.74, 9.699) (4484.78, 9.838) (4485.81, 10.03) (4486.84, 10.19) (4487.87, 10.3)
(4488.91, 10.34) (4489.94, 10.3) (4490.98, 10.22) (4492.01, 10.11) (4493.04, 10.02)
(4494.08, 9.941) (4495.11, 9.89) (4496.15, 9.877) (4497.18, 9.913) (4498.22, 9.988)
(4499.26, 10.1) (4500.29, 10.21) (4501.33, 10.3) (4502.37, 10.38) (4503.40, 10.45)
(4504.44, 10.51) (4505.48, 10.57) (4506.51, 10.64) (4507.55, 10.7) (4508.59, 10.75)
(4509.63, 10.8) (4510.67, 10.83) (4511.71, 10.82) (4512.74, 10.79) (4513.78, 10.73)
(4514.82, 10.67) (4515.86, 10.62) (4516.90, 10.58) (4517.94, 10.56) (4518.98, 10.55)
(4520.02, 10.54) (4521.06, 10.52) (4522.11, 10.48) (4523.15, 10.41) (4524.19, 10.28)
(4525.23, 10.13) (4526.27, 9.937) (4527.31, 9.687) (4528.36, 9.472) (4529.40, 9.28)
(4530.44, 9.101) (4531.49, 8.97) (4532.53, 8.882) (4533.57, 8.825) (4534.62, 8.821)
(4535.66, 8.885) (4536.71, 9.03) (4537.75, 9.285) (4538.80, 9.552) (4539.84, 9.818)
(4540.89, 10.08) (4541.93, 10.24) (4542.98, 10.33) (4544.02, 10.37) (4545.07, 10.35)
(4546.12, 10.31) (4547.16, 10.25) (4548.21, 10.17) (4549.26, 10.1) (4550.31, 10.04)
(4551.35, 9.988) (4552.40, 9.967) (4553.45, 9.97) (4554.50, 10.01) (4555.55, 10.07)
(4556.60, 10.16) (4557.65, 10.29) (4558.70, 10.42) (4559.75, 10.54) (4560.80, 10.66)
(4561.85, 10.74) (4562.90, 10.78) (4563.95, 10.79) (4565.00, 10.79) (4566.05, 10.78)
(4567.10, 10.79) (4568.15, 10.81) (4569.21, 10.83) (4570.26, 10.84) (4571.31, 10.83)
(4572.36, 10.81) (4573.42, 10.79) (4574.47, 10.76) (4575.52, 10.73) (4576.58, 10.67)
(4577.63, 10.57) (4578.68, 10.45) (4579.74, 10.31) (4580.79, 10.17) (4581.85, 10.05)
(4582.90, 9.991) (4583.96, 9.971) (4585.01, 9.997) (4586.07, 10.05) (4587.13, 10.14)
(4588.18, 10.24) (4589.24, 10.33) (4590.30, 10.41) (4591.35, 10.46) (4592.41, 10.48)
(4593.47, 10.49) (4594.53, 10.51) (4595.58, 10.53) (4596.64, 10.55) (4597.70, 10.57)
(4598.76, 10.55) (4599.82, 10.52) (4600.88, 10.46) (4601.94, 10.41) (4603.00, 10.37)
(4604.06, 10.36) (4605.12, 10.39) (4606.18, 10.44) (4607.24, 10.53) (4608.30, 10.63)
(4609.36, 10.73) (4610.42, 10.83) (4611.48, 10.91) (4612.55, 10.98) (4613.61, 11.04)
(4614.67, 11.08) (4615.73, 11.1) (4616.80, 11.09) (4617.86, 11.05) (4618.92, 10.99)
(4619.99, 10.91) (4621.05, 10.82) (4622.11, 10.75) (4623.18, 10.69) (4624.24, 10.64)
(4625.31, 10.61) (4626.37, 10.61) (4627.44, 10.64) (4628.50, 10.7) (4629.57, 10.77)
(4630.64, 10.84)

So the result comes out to 9.35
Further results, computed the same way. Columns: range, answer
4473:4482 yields 9.89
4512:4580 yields 10.2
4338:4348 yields 8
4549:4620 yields 10.5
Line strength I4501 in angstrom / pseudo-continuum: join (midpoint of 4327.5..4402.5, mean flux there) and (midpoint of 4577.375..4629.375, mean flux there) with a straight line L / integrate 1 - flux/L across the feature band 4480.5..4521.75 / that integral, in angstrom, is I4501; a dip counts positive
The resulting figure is -3.4 angstrom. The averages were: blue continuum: 8.19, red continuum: 10.6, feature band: 10.3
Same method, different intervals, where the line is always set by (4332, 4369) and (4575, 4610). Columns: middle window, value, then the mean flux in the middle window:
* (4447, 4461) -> 0.8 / 8.75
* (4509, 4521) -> -1.1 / 10.7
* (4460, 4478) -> 0.1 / 9.34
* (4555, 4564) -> -0.3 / 10.5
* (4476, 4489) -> -0.6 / 9.93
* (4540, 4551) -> -0.2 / 10.2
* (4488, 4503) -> -0.8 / 10.1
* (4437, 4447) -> 0.2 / 8.96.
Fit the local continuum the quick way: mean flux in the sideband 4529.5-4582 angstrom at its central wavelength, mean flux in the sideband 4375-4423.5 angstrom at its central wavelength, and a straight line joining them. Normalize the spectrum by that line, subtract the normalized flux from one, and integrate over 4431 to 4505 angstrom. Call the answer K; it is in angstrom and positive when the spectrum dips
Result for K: -4.0 angstrom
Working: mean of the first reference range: 7.96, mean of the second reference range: 10.2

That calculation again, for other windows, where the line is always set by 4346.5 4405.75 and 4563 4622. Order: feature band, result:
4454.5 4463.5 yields 0.7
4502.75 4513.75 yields -1.2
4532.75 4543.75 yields 0.5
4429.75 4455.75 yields -0.4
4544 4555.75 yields 0.0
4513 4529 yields -0.9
